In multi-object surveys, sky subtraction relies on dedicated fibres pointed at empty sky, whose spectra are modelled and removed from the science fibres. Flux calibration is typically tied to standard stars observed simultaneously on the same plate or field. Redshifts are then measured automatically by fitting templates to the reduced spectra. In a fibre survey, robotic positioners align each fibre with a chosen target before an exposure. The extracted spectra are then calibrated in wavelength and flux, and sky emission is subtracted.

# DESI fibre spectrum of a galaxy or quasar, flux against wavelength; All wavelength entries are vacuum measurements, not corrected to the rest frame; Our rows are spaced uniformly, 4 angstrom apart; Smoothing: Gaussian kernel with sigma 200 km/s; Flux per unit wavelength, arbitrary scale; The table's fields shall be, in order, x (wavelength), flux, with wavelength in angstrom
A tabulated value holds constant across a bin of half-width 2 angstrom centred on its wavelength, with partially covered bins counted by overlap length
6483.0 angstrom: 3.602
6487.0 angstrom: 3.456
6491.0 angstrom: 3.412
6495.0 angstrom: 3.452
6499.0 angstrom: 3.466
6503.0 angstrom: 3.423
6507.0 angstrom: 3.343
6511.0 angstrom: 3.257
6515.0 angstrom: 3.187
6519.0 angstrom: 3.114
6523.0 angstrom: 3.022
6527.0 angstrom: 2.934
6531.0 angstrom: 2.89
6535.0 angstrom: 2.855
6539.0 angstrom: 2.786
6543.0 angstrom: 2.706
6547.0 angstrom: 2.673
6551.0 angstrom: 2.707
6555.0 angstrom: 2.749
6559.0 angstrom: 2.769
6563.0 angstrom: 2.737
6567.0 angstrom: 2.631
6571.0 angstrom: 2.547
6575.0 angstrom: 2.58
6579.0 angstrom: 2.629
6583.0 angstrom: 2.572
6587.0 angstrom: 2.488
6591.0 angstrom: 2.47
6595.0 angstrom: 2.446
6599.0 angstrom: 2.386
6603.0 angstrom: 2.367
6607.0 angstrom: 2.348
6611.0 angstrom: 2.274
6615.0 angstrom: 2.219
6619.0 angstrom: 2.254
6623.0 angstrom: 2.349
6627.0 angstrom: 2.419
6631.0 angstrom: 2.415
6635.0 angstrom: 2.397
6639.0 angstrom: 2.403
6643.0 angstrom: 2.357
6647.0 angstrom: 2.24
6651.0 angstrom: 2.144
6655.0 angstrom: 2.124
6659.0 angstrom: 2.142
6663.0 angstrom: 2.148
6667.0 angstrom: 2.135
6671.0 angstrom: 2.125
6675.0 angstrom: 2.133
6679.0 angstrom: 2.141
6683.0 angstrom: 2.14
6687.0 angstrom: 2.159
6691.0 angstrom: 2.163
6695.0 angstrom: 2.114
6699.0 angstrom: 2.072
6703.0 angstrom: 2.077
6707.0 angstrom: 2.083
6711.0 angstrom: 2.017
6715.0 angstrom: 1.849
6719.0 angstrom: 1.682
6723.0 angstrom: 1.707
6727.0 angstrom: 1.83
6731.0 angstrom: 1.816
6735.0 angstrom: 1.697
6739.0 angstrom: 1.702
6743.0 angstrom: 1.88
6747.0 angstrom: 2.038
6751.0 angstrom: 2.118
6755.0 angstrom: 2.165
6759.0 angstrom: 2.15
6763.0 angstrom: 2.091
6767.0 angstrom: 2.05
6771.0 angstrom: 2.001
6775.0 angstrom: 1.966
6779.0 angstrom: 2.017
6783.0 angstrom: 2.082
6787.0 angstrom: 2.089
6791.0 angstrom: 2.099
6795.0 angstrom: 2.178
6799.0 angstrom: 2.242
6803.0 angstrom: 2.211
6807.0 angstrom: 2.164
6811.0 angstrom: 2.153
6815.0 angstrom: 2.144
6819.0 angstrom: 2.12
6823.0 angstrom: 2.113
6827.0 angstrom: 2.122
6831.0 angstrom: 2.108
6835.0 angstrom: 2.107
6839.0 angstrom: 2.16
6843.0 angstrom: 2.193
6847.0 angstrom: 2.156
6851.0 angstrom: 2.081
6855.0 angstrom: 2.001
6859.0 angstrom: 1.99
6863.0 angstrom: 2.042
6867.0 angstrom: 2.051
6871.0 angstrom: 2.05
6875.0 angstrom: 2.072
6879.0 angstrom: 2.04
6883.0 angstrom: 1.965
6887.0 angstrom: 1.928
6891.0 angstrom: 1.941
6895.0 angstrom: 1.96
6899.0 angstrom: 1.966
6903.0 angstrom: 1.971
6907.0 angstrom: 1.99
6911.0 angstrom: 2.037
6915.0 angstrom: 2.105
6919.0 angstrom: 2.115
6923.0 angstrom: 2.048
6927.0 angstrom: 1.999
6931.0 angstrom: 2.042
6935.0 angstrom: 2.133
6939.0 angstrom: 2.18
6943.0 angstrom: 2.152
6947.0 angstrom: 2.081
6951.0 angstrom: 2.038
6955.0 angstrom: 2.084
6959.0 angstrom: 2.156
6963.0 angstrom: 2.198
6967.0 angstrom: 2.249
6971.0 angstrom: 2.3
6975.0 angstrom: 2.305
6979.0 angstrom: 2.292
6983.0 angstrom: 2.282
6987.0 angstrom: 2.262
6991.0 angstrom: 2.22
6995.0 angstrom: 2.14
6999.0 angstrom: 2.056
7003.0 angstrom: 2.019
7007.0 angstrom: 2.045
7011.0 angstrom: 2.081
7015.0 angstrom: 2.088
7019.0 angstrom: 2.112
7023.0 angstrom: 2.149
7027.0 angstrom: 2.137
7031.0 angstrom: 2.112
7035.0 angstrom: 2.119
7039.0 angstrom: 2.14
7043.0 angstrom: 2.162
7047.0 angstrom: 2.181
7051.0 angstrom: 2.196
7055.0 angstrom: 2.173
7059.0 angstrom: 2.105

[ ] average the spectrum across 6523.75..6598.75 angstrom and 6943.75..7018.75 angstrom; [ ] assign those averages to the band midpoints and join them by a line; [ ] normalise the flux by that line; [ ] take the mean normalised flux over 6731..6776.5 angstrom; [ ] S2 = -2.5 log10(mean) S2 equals 0.23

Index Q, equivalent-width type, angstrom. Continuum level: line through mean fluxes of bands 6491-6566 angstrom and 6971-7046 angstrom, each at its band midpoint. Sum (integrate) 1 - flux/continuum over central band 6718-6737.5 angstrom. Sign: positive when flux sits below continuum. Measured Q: 6.7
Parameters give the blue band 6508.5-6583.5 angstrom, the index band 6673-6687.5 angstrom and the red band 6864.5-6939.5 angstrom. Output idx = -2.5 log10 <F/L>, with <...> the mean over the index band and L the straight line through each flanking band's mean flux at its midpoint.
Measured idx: 0.176 mag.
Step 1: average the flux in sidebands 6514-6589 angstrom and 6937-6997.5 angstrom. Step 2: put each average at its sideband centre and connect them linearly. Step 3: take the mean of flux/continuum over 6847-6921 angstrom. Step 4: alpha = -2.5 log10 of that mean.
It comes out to 0.144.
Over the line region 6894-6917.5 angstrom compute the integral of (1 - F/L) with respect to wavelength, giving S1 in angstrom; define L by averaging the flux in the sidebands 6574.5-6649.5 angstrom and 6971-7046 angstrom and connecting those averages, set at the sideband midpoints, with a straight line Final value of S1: 2.2 angstrom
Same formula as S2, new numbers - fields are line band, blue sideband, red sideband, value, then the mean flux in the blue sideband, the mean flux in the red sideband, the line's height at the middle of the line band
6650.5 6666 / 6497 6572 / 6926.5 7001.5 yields 0.26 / 2.94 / 2.17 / 2.72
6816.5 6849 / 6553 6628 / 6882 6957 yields 0.01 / 2.49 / 2.04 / 2.16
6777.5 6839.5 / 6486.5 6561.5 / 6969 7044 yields 0.18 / 3.05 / 2.16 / 2.53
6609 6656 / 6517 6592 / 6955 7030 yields 0.15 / 2.73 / 2.17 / 2.63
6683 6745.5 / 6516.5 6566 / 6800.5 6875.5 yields 0.24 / 2.83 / 2.11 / 2.41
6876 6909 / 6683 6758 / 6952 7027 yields 0.06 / 1.96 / 2.17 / 2.09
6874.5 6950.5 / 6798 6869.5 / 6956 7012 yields 0.06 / 2.12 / 2.19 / 2.15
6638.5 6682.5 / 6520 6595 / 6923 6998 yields 0.18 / 2.71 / 2.17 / 2.57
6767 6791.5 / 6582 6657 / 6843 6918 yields 0.06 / 2.35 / 2.03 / 2.15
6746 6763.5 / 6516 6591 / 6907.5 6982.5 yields 0.15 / 2.74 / 2.14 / 2.43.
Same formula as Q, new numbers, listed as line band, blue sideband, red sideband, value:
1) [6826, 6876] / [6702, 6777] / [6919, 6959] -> -1.6 angstrom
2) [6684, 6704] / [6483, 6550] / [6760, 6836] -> 2.9 angstrom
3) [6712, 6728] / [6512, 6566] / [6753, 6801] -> 3.5 angstrom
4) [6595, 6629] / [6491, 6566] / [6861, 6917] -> 5.4 angstrom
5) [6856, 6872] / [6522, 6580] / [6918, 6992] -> 1.8 angstrom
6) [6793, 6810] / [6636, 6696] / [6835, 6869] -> -0.7 angstrom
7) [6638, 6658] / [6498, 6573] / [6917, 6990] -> 3.5 angstrom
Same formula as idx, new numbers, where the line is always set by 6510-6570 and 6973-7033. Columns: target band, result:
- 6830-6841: 0.13 mag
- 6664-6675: 0.24 mag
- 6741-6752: 0.26 mag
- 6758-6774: 0.22 mag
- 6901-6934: 0.12 mag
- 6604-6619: 0.20 mag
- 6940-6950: 0.06 mag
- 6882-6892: 0.20 mag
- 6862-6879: 0.15 mag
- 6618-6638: 0.15 mag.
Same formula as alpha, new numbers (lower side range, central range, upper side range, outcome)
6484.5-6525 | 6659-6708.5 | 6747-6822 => 0.195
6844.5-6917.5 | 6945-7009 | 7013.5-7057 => -0.037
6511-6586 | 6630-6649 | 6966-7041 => 0.132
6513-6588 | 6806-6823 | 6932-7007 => 0.121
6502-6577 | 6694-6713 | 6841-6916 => 0.191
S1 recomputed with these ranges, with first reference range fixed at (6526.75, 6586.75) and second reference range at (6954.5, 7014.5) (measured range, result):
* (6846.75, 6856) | 1.06 angstrom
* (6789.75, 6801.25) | 1.11 angstrom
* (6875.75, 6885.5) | 1.27 angstrom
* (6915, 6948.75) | 2.25 angstrom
